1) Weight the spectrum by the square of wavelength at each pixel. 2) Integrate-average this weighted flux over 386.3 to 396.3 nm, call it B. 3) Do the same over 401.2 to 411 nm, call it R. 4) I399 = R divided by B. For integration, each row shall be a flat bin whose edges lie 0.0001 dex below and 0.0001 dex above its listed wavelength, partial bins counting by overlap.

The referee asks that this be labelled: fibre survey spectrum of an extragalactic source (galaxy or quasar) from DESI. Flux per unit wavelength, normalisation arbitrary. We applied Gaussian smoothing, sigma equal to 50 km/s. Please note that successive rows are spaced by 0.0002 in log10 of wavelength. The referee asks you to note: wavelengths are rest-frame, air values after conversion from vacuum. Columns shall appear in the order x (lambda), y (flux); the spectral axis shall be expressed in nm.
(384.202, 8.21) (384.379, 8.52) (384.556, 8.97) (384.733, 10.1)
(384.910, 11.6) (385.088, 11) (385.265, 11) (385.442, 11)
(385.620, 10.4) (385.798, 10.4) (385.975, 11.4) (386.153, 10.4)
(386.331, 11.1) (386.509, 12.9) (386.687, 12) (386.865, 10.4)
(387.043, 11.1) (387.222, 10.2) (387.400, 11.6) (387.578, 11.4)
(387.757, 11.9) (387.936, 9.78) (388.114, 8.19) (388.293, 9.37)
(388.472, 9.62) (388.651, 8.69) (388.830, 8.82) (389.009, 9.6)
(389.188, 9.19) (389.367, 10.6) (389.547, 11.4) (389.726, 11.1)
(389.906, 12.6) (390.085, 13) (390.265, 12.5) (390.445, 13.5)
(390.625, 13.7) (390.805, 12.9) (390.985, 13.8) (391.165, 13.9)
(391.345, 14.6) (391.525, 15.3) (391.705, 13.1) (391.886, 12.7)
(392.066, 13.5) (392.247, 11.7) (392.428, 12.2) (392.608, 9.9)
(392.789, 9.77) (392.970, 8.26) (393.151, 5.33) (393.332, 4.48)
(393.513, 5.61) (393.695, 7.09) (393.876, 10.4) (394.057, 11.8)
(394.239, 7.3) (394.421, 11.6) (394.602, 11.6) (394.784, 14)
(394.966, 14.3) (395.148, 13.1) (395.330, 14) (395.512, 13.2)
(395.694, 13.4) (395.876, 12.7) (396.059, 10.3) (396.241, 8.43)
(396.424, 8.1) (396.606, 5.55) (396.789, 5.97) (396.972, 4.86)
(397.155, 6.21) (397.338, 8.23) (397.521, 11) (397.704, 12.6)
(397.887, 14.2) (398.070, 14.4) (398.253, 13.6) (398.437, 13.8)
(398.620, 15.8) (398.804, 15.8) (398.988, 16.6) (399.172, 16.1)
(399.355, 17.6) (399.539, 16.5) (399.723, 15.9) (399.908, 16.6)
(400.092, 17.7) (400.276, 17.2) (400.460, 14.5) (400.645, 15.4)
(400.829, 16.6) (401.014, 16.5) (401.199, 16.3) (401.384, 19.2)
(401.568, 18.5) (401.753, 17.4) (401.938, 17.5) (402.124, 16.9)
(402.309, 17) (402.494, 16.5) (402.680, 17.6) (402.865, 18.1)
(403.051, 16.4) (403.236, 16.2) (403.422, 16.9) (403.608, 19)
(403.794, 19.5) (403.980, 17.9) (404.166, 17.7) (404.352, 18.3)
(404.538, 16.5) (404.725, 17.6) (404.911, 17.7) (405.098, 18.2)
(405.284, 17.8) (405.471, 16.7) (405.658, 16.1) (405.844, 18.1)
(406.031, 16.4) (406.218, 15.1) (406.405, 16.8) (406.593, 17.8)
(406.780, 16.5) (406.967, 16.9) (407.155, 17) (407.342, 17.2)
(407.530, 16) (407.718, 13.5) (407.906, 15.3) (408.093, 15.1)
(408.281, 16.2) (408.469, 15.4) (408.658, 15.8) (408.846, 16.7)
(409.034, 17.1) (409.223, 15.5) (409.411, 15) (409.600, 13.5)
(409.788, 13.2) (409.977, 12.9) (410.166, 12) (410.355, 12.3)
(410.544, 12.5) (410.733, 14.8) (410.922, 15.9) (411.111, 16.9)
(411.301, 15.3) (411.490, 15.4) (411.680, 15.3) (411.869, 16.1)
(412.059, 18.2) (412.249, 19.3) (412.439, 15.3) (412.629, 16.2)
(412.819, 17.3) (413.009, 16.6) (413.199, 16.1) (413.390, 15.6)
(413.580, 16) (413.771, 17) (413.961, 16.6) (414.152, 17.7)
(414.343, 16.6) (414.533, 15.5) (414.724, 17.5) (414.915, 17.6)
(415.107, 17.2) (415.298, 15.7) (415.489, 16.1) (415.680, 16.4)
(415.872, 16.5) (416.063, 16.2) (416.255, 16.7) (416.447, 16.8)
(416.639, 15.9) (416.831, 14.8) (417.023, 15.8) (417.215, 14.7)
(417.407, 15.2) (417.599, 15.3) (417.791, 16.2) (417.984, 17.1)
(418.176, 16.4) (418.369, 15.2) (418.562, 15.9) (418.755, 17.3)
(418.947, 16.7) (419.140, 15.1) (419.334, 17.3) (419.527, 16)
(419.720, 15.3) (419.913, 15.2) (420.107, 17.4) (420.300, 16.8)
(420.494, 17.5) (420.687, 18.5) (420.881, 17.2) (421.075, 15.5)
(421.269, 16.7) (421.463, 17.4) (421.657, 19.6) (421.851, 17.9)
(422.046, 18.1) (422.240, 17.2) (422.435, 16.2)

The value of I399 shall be 1.58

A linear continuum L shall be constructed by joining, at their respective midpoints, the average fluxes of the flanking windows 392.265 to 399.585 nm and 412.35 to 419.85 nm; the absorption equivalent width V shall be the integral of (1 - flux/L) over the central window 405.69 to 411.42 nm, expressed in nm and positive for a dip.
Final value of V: -0.46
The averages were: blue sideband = 11.1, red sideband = 16.2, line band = 15.4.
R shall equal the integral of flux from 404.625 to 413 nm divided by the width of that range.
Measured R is 15.9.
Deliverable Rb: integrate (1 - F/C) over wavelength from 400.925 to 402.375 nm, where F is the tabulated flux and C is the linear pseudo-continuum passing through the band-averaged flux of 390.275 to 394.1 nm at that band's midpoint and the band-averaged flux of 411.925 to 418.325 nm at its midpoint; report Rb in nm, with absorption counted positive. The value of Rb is -0.45 nm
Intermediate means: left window 11.1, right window 16.4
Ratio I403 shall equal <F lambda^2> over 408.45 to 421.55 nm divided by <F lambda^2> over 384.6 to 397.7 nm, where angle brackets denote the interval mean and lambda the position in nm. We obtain 1.68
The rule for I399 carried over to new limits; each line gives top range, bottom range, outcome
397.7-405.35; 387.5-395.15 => 1.61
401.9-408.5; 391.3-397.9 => 1.72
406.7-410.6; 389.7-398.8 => 1.44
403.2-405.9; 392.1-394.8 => 1.99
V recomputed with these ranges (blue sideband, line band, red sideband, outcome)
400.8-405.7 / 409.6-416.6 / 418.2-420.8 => 0.40 nm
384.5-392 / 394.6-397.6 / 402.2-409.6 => 0.76 nm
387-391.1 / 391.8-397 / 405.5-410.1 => 0.97 nm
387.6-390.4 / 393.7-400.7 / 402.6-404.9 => 0.96 nm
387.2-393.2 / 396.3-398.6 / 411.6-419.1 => 0.50 nm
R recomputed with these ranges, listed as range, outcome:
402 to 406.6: 17.3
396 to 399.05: 10.9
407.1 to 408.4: 15.7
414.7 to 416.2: 16.6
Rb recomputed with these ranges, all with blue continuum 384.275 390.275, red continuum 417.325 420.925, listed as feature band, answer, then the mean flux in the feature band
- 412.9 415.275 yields -0.18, 16.6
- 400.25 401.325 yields -0.25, 16.1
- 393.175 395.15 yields 0.34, 9.82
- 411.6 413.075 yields -0.16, 16.8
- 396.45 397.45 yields 0.48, 6.39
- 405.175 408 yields -0.48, 16.5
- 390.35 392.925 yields -0.32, 12.8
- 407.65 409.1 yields -0.12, 15.7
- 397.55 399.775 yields -0.42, 15.1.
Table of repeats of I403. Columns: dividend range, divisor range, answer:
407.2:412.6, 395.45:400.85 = 1.25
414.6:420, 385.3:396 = 1.65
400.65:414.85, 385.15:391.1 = 1.63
